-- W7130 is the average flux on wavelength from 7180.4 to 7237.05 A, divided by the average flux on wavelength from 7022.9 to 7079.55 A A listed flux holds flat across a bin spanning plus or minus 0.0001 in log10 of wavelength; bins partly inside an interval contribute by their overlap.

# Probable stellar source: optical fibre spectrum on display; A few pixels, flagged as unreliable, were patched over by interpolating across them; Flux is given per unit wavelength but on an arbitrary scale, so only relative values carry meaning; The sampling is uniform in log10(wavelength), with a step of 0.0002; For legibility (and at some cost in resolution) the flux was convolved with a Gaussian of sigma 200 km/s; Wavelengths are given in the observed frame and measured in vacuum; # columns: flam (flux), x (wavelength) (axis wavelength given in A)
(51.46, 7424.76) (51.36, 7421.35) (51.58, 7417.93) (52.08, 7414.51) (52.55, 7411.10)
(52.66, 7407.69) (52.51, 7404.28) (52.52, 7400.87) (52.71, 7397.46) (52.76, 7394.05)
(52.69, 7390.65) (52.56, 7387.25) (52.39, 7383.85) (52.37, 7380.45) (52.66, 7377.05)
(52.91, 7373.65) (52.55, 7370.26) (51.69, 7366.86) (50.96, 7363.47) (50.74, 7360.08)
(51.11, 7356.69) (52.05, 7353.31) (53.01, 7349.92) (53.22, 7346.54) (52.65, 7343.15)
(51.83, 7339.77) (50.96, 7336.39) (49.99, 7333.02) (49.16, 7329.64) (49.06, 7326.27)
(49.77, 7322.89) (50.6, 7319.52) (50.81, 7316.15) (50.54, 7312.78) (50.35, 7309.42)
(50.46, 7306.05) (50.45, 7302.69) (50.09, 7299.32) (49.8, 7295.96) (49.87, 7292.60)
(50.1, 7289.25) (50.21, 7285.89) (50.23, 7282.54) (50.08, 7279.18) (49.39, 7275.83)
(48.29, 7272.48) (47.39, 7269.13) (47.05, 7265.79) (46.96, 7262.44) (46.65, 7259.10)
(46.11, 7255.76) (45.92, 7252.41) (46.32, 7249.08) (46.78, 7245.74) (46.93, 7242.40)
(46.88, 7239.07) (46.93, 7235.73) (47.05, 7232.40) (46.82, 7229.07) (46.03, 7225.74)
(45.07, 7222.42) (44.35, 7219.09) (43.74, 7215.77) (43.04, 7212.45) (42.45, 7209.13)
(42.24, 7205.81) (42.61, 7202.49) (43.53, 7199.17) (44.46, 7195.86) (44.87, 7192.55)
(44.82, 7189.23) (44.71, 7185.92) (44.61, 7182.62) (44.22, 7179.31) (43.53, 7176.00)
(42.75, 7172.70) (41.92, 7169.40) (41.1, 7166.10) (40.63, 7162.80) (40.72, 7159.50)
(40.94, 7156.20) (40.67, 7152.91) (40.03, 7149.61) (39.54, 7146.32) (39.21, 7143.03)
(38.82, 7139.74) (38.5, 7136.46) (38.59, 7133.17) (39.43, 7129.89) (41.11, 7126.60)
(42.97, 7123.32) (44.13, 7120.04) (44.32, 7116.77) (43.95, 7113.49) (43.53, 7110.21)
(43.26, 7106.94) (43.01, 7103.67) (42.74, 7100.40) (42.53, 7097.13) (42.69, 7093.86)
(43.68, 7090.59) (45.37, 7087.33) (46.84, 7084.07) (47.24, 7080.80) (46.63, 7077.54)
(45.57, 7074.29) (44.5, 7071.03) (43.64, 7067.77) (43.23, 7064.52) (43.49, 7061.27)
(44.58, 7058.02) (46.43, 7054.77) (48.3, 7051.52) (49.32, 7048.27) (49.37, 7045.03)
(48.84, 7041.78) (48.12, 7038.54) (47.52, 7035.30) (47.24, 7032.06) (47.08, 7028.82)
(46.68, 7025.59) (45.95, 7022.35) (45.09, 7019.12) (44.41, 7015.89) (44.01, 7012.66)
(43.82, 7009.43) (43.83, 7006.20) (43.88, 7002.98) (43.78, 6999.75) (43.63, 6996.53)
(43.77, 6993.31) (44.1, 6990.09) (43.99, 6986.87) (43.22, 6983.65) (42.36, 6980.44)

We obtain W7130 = 0.96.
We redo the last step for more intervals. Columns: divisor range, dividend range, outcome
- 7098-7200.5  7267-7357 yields 1.20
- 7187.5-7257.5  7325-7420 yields 1.15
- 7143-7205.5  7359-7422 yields 1.23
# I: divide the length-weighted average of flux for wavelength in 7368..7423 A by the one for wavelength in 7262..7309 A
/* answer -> 1.06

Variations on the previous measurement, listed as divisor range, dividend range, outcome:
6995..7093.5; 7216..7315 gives 1.05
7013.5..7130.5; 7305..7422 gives 1.15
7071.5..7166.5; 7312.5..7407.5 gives 1.22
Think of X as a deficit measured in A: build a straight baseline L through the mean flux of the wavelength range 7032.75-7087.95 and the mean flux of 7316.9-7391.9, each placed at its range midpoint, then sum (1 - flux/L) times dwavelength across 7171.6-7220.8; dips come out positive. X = 5.1 A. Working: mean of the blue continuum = 46.4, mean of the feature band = 43.7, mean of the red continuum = 51.6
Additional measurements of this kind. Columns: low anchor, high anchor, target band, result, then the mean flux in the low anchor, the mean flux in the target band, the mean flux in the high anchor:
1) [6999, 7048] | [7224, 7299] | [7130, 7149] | 3.2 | 46.1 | 39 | 47.9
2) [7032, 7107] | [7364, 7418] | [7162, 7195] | 3.1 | 45.6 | 43.4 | 52.4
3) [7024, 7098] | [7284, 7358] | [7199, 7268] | 5.2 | 46.1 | 45.5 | 50.7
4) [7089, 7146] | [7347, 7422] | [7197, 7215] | 1.0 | 41.8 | 42.9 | 52.2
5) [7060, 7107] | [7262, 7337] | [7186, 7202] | 0.9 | 44.3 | 44.3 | 49.7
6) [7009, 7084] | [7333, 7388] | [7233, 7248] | 0.9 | 46.2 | 46.8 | 52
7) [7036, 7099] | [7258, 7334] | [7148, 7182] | 4.0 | 45.8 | 41.7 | 49.5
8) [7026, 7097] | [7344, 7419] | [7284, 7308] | 0.2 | 46.1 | 50.1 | 52.3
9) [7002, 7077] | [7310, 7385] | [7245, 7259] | 1.0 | 45.9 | 46.3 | 51.4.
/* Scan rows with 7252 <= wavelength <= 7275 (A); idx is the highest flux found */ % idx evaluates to 48.29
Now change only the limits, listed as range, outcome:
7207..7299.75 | 50.23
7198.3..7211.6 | 43.53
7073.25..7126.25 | 47.24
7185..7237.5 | 47.05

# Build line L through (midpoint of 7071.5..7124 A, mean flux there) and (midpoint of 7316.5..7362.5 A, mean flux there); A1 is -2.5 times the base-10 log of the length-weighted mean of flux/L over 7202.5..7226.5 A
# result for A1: 0.09 mag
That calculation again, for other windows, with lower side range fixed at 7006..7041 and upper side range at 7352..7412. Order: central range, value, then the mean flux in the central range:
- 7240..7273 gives 0.073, 46.8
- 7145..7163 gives 0.192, 40.4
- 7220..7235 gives 0.076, 46.2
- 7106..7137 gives 0.136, 42.1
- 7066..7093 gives 0.037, 45.3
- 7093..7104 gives 0.110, 42.7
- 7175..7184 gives 0.107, 44.1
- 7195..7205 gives 0.134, 43.3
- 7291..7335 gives 0.020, 50.1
